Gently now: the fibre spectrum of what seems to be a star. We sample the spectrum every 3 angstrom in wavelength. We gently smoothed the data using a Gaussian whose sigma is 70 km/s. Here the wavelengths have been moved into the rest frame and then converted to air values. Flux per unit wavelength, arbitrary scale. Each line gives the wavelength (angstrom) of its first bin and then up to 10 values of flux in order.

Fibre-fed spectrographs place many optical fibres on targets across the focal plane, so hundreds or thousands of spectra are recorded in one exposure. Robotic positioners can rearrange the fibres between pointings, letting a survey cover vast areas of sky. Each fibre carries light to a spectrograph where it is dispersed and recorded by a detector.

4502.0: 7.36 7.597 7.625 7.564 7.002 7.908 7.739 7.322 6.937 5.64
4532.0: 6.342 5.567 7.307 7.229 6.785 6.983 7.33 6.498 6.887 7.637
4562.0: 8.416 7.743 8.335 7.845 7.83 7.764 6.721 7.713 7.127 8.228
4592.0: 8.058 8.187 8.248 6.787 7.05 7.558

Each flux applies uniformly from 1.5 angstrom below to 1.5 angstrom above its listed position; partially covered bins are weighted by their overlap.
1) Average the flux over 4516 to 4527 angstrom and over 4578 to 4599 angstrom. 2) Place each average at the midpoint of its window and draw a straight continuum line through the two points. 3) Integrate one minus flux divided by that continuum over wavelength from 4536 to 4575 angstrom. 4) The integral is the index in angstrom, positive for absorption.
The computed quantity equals 1.0 angstrom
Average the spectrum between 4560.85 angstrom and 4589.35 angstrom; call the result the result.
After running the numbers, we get 7.75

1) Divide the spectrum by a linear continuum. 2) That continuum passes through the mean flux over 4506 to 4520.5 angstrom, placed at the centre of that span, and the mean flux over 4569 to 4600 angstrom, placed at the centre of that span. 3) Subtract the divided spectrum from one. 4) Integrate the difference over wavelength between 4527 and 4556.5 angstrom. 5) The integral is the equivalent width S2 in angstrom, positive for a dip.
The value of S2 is 3.8 angstrom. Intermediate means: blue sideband 7.56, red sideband 7.77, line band 6.65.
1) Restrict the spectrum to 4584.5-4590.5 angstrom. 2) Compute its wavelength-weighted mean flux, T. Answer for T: 7.68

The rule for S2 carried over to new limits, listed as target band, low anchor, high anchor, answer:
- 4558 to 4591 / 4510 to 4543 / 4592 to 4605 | -1.6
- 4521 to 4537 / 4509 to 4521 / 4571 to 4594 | 2.4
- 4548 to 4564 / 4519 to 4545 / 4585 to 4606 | -0.6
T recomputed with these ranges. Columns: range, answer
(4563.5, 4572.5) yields 7.97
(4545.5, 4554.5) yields 6.94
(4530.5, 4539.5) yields 6.41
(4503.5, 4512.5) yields 7.6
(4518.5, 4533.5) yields 6.8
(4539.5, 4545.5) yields 7.01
